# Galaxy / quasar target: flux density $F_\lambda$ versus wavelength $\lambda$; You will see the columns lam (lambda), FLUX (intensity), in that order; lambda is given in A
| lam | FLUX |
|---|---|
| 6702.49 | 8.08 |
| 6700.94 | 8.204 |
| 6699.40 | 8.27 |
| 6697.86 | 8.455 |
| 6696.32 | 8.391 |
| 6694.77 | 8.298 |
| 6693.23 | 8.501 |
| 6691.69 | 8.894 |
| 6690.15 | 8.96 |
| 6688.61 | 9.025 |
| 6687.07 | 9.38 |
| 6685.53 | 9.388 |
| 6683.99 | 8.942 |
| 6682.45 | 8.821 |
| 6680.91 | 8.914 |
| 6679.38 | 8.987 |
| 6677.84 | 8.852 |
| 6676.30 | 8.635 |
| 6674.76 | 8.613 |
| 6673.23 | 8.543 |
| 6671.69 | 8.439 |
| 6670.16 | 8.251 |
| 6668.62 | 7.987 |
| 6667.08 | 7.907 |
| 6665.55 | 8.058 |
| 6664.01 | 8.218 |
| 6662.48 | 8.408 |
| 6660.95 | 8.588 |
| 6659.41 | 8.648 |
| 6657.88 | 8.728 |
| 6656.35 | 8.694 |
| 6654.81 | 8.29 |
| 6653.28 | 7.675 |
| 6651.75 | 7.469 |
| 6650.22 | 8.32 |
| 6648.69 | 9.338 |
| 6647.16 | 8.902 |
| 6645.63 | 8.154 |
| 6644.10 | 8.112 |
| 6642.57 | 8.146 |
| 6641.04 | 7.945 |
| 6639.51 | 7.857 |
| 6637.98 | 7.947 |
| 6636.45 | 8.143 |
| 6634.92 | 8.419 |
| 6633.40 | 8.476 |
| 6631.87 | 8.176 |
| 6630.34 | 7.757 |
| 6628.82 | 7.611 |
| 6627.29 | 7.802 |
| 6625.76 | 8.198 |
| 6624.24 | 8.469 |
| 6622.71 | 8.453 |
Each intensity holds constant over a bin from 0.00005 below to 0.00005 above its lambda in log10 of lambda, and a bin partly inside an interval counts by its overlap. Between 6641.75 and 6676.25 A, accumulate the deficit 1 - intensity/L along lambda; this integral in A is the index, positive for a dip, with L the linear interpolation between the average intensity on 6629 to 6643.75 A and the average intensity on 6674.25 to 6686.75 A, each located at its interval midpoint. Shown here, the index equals 0.64 A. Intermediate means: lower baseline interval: 8.08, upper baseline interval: 8.92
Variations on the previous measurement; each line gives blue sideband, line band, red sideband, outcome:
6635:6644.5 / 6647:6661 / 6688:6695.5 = -0.4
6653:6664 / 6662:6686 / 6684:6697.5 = 0.3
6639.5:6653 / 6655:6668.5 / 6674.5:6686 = 0.3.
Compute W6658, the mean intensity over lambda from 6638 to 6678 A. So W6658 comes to 8.32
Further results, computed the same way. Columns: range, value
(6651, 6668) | 8.24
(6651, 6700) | 8.54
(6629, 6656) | 8.18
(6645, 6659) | 8.41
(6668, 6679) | 8.5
